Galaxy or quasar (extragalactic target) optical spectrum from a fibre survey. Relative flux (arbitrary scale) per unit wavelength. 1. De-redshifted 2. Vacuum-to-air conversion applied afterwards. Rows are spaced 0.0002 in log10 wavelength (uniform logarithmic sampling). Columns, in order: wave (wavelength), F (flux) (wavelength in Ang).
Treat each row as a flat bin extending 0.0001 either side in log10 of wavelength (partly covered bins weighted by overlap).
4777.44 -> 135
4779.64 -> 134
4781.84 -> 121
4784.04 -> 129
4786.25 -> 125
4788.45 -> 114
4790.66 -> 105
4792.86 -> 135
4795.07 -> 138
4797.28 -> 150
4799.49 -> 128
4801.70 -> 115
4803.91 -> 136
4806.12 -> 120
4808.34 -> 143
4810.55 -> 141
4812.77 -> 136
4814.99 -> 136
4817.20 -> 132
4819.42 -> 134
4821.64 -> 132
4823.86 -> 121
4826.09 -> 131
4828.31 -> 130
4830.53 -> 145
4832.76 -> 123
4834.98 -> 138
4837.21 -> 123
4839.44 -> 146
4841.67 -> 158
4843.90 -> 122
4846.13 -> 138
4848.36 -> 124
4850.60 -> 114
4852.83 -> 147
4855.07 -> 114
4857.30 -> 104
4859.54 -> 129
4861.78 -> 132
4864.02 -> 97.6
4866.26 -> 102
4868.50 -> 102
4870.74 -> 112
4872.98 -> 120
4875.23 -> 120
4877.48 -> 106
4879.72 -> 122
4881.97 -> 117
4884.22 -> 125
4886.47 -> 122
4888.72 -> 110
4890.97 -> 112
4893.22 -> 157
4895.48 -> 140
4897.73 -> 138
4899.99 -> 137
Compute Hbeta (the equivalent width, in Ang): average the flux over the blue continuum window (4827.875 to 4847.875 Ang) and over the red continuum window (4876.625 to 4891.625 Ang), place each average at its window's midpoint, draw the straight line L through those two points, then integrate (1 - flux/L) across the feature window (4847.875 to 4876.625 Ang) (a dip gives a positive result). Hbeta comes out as 2.1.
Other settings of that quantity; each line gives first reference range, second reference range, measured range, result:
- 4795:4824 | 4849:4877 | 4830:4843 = -1.4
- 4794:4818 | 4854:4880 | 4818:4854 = -2.7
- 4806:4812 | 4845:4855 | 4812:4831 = 0.3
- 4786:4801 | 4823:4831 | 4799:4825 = -0.3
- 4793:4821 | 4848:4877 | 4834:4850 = -1.6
